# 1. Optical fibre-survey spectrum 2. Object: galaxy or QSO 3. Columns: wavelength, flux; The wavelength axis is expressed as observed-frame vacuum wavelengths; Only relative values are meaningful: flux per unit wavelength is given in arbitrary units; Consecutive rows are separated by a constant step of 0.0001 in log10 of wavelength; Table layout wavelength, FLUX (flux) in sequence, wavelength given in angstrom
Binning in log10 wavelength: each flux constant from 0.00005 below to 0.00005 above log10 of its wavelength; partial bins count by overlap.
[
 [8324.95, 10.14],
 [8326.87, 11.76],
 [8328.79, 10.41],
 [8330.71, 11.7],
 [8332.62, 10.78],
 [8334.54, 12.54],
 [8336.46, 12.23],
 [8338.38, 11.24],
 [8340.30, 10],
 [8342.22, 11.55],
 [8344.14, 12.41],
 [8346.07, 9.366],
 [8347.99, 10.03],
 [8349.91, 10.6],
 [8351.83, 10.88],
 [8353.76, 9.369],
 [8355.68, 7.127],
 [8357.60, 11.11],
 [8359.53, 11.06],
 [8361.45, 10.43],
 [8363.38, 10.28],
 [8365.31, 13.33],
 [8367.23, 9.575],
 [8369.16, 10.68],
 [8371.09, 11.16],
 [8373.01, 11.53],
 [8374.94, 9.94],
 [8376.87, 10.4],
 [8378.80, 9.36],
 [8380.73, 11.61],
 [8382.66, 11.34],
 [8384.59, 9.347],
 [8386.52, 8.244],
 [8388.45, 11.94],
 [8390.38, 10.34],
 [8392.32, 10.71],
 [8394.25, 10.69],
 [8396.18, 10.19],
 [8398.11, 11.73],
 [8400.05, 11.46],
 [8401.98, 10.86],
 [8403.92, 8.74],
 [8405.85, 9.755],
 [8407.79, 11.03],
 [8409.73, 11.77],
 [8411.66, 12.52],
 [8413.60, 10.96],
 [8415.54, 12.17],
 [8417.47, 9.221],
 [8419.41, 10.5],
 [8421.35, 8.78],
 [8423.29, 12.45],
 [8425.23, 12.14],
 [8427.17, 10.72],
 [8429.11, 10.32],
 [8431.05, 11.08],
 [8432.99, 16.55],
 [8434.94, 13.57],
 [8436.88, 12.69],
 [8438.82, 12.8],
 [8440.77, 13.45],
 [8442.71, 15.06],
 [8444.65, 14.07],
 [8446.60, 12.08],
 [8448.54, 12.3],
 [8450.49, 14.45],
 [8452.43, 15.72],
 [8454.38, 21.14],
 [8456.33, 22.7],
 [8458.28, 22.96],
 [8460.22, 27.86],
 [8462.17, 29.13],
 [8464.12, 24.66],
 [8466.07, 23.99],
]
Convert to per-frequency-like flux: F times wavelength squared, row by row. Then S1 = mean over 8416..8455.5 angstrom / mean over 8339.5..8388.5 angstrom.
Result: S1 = 1.3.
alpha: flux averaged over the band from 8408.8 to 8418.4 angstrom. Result 11.3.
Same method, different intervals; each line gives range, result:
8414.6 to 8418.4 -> 10.7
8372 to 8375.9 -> 10.8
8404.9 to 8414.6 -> 11.2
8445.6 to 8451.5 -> 13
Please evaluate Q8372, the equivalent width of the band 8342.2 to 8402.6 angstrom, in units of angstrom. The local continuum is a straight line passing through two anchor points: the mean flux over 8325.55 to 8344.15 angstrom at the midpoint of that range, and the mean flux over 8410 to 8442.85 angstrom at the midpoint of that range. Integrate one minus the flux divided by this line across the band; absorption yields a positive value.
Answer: 5.5 angstrom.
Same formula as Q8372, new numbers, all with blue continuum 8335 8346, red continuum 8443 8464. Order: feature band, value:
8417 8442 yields 8.1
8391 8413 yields 6.8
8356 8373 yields 2.9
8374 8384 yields 2.6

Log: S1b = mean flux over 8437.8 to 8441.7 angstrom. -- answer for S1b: 13.1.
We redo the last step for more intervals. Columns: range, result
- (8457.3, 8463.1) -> 26.6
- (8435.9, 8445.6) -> 13.6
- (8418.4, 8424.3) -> 10.6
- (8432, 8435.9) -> 15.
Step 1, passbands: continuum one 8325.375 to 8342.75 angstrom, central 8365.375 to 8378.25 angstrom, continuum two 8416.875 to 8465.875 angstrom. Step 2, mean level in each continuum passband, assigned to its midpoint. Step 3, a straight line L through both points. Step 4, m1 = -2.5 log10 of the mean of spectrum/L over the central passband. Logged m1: 0.20 mag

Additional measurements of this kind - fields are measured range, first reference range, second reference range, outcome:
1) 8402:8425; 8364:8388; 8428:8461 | 0.24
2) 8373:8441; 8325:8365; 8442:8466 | 0.38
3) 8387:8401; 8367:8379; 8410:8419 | 0.00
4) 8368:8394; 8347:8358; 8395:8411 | -0.02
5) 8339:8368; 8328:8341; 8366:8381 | 0.04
